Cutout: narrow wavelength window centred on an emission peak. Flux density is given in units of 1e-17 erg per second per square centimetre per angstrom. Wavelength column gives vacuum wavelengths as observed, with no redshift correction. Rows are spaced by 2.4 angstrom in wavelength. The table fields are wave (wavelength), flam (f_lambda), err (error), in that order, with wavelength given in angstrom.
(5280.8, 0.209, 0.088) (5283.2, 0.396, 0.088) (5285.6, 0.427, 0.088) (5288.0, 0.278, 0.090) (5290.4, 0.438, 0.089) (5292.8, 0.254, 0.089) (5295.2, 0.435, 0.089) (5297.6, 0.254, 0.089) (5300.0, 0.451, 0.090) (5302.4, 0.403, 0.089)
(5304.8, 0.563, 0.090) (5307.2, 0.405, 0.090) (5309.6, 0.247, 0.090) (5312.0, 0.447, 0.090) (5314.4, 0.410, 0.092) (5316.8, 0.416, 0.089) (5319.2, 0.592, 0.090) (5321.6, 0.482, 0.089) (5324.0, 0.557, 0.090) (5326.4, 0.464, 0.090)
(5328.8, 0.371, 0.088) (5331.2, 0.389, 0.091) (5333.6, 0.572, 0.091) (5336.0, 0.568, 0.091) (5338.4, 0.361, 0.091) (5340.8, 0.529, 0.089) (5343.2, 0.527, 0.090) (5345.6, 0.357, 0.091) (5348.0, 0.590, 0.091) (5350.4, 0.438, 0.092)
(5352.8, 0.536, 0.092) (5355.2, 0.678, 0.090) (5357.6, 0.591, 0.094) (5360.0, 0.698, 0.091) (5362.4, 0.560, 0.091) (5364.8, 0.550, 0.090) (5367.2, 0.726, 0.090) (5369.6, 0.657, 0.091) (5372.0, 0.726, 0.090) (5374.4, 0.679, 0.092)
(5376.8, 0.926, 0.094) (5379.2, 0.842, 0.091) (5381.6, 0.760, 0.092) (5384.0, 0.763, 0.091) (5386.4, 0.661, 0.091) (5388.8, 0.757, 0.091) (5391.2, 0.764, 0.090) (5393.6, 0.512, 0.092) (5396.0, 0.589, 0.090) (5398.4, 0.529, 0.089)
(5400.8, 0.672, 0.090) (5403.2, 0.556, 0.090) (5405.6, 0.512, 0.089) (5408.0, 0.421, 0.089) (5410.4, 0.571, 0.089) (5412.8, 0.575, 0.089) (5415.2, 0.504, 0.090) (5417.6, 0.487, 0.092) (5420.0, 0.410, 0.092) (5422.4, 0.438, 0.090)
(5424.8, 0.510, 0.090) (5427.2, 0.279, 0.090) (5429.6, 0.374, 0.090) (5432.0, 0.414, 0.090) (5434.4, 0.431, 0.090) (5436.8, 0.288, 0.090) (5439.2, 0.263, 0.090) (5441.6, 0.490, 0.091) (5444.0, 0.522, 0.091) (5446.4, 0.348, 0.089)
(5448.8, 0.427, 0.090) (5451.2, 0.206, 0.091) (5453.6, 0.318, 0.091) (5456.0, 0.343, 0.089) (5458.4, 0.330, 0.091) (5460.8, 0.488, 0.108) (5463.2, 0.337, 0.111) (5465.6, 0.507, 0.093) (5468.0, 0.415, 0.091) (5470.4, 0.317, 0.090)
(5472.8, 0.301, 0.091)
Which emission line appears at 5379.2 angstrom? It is C III] 1909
